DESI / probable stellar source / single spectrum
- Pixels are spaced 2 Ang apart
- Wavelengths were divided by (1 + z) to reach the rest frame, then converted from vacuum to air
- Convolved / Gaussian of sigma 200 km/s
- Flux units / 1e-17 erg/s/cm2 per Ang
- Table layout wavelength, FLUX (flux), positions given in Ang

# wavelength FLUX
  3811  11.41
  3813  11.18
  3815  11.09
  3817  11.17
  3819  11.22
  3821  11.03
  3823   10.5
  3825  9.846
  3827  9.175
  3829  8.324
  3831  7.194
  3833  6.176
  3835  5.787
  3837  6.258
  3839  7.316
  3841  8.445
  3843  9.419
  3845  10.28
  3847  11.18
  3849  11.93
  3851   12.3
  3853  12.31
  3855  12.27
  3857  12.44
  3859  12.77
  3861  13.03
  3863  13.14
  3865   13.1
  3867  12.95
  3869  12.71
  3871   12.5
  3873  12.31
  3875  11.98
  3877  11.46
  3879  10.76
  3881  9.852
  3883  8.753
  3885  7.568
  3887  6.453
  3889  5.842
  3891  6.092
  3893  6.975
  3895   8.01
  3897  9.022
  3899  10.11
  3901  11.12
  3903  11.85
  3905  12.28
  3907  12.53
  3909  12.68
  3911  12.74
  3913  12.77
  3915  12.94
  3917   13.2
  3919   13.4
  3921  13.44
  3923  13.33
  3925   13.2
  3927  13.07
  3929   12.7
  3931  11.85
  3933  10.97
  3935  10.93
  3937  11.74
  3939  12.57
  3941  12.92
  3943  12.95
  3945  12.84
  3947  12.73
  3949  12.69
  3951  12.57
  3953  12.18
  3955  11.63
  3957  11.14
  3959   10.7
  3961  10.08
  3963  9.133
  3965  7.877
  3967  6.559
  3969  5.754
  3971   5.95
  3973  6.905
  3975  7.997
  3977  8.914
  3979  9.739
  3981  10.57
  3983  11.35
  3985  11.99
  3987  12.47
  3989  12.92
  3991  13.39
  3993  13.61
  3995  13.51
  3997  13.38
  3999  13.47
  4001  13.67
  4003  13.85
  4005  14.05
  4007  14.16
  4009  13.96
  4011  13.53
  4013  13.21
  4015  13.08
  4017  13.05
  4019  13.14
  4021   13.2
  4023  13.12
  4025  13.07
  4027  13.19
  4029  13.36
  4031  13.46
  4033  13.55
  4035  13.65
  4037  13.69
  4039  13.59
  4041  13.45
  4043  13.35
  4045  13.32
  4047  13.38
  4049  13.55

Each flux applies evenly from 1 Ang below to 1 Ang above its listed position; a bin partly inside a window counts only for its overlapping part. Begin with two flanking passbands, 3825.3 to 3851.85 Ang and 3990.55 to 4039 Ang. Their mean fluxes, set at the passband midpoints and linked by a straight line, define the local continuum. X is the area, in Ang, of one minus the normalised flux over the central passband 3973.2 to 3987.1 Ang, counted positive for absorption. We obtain 2.73 Ang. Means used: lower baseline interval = 8.76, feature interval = 10.1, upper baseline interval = 13.5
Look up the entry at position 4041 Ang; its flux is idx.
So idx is 13.45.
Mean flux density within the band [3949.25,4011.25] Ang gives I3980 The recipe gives 11.2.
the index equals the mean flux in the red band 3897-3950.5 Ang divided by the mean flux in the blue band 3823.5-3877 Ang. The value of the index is 1.2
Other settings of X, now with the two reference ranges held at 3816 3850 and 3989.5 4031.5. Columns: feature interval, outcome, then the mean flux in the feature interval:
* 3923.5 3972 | 3.28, 11.1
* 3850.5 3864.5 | -4.18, 12.6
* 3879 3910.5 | 3.80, 9.38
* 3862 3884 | -3.68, 11.8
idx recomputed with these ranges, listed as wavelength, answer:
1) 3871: 12.5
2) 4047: 13.38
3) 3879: 10.76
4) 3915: 12.94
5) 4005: 14.05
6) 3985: 11.99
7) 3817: 11.17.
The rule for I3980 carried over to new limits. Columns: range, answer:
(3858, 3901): 10.3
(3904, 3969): 11.9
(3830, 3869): 10.5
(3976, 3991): 11.3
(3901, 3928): 12.8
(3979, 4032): 13.1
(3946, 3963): 11.6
